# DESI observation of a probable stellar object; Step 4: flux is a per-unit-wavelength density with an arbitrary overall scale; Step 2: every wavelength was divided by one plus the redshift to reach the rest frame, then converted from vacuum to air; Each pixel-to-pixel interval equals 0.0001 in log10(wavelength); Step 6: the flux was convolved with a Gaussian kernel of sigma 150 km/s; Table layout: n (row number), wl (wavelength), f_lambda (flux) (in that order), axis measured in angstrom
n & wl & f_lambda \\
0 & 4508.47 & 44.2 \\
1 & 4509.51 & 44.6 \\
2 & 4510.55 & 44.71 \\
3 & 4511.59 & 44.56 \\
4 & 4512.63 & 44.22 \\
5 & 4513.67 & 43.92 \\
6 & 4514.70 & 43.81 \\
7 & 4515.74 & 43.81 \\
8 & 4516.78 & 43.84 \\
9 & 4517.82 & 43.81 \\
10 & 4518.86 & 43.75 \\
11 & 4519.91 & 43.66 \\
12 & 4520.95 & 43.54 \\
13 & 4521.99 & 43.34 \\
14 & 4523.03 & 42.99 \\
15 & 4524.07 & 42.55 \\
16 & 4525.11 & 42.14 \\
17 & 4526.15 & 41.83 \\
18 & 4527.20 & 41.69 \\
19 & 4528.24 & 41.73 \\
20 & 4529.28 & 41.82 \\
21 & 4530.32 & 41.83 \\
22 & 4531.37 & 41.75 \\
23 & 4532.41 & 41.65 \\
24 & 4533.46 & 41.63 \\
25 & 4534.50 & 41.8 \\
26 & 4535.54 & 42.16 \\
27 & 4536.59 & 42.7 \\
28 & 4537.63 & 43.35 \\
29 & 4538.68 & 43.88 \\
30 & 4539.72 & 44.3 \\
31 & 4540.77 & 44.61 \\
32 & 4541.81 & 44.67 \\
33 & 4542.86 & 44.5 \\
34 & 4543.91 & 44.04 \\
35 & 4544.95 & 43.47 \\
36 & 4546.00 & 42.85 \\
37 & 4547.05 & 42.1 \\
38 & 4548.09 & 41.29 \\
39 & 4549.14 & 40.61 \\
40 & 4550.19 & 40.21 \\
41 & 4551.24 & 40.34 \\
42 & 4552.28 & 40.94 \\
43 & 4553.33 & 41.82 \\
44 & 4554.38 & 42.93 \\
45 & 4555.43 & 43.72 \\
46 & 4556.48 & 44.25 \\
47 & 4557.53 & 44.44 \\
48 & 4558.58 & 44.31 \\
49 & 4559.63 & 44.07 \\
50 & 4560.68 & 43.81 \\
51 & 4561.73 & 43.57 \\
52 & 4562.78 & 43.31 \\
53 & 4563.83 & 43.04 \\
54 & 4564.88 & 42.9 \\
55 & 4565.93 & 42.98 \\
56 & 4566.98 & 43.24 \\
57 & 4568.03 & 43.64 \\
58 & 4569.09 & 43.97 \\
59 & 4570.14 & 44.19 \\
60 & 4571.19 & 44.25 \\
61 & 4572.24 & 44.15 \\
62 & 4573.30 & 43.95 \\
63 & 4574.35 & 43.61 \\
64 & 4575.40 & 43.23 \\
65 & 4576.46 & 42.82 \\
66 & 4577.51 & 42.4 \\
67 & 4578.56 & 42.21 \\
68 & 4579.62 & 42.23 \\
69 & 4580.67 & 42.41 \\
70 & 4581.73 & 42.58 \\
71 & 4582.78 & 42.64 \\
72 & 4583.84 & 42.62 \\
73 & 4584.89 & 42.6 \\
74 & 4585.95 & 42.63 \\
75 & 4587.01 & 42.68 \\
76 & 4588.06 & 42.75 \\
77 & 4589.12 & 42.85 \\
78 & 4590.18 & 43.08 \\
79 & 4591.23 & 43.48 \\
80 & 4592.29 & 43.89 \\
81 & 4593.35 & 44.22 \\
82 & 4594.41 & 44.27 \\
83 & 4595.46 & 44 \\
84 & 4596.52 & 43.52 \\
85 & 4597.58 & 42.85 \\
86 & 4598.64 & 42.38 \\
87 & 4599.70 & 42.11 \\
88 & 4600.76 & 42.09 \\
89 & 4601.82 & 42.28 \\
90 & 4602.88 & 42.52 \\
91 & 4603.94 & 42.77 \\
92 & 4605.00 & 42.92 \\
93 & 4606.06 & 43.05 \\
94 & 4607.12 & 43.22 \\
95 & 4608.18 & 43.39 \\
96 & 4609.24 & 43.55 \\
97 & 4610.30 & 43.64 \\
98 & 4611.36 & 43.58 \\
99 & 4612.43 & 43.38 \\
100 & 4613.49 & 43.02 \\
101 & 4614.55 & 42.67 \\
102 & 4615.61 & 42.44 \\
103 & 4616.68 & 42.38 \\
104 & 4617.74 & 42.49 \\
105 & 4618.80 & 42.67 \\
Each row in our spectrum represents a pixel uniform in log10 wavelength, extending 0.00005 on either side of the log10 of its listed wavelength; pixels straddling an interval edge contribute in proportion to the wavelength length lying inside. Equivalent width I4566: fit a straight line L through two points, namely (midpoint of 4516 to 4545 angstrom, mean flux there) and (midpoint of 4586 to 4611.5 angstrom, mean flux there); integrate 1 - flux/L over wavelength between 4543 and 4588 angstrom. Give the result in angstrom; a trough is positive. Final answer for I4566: 0.1 angstrom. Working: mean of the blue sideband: 43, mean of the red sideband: 43.1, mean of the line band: 42.9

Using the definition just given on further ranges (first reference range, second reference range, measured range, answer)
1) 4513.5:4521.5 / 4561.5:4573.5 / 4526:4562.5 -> 0.8 angstrom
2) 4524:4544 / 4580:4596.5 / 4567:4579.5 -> -0.1 angstrom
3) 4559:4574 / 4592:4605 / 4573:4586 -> 0.2 angstrom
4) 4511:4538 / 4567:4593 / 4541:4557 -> 0.2 angstrom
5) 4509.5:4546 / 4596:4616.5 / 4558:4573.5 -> -0.2 angstrom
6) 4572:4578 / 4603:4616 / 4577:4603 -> 0.2 angstrom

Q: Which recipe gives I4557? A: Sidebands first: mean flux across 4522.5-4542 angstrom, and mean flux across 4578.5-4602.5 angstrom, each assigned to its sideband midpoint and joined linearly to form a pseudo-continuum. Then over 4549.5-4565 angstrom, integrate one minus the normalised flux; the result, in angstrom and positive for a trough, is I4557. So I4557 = -0.07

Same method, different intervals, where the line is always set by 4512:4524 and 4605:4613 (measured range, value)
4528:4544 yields 0.3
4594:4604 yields 0.1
